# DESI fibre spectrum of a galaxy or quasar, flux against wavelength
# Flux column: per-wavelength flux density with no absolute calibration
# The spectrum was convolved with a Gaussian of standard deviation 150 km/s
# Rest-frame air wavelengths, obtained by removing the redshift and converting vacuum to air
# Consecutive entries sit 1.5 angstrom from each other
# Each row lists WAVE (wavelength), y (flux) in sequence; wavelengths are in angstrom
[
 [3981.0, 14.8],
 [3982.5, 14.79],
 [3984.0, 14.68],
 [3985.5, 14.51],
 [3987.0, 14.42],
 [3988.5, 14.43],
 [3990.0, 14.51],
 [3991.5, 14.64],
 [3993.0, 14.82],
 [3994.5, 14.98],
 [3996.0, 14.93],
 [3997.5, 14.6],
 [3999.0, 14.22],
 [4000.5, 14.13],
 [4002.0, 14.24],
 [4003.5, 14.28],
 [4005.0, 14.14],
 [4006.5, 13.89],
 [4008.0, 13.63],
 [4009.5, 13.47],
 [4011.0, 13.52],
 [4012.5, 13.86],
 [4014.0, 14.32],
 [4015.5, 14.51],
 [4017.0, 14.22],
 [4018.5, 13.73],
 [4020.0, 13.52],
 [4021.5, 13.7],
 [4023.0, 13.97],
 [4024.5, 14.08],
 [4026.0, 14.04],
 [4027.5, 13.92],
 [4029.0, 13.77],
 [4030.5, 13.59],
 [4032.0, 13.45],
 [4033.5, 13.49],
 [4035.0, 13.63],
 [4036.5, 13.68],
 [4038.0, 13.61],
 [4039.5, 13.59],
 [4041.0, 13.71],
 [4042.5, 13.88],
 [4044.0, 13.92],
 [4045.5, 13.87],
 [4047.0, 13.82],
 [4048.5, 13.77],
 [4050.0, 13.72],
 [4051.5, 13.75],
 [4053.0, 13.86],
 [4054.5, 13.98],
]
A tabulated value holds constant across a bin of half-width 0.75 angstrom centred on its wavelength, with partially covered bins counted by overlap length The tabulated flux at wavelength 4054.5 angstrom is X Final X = 13.98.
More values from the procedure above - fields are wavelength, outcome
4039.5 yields 13.59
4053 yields 13.86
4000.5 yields 14.13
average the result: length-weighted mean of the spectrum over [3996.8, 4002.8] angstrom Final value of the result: 14.3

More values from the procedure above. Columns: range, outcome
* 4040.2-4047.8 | 13.8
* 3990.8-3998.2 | 14.8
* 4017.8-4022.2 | 13.6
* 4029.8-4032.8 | 13.5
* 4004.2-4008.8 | 13.9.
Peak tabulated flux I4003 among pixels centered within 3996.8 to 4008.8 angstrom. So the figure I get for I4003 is 14.6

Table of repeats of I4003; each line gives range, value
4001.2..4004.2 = 14.28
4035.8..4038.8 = 13.68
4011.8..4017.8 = 14.51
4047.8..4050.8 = 13.77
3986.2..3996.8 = 14.98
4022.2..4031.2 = 14.08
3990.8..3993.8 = 14.82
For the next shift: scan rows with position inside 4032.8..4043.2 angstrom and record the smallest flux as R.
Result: 13.49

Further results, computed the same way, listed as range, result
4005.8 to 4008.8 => 13.63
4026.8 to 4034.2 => 13.45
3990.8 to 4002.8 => 14.13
